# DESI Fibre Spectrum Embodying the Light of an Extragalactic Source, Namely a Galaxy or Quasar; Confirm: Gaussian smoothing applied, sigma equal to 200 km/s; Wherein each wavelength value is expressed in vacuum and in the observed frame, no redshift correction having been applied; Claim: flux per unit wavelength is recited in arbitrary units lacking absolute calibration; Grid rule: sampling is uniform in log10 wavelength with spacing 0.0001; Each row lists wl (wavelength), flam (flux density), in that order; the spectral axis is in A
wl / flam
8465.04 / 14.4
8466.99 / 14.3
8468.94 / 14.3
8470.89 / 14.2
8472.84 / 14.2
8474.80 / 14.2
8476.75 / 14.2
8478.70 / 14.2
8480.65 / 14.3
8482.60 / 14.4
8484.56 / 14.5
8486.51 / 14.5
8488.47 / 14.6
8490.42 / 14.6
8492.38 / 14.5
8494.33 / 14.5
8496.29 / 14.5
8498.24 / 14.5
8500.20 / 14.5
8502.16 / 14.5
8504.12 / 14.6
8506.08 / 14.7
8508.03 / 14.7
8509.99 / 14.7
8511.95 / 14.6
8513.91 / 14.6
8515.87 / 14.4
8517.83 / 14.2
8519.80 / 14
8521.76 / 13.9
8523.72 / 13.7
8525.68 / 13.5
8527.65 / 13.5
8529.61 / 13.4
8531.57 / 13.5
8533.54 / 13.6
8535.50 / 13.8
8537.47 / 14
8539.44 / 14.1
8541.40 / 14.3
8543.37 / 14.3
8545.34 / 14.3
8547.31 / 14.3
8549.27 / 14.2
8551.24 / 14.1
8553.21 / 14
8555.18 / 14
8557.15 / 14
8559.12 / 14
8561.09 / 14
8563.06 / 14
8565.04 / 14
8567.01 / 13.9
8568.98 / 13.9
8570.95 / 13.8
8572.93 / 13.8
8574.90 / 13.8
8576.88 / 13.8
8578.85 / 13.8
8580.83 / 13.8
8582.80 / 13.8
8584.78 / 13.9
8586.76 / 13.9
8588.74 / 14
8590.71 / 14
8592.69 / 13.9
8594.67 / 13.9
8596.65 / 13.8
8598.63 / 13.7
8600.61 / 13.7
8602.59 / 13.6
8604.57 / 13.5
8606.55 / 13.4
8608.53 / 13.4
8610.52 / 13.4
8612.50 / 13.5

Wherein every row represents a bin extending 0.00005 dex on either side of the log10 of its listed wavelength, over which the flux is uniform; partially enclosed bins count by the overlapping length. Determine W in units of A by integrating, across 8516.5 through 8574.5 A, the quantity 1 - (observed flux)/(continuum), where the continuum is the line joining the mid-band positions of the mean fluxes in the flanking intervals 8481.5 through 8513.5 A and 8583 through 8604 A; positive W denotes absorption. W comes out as 1.0 A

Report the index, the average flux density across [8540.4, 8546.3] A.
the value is 14.3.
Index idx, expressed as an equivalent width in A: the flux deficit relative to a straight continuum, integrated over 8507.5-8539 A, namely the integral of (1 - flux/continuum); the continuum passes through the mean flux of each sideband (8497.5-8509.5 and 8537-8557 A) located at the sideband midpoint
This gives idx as 0.9 A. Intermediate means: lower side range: 14.6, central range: 14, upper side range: 14.2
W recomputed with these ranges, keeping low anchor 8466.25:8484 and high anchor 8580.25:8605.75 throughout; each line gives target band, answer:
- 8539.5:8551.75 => -0.23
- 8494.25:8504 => -0.24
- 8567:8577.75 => 0.04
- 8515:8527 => 0.13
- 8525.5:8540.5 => 0.37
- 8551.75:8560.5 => -0.04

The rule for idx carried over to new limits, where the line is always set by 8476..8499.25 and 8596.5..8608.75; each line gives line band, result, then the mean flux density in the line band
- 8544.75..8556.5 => -0.1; 14.1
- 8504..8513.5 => -0.2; 14.7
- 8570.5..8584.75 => 0.0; 13.8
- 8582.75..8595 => -0.2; 13.9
